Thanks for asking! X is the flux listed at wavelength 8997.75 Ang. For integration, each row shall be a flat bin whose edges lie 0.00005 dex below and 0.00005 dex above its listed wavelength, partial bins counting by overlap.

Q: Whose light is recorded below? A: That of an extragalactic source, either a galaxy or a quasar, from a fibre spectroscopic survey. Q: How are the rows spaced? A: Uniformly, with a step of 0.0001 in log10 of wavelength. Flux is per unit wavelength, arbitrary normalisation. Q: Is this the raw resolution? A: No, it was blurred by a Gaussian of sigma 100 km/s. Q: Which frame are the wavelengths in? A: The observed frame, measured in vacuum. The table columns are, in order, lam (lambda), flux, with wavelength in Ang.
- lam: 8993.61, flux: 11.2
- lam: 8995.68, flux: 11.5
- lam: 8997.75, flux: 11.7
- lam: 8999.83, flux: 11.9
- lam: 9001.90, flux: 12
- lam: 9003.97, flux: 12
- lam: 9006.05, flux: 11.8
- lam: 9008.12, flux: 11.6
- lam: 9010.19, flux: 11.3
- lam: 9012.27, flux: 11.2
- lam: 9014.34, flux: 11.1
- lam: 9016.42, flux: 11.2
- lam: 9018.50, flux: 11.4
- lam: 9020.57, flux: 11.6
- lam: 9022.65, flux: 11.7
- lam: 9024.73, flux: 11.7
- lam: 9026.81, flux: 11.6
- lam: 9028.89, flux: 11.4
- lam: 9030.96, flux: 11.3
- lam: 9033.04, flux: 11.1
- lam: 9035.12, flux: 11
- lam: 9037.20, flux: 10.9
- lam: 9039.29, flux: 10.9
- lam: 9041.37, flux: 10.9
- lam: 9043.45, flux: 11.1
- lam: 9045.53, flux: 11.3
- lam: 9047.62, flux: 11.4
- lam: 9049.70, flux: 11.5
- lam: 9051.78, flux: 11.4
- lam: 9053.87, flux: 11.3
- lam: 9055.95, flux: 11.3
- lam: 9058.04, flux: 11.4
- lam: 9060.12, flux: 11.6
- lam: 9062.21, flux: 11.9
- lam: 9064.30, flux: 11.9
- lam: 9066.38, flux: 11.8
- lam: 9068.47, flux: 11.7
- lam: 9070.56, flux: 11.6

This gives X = 11.7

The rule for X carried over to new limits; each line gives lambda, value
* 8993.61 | 11.2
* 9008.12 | 11.6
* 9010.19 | 11.3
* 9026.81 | 11.6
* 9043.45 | 11.1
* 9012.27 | 11.2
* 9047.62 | 11.4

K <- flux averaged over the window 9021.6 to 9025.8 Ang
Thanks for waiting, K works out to 11.7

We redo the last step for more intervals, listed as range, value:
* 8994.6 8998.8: 11.6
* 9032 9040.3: 11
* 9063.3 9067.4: 11.9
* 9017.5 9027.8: 11.6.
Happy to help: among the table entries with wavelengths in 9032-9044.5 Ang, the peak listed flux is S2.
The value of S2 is 11.1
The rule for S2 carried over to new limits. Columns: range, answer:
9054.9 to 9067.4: 11.9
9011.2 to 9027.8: 11.7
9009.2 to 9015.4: 11.3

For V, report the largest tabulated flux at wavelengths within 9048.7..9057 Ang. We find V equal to 11.5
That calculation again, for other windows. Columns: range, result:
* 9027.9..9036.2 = 11.4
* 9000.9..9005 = 12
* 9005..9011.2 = 11.8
